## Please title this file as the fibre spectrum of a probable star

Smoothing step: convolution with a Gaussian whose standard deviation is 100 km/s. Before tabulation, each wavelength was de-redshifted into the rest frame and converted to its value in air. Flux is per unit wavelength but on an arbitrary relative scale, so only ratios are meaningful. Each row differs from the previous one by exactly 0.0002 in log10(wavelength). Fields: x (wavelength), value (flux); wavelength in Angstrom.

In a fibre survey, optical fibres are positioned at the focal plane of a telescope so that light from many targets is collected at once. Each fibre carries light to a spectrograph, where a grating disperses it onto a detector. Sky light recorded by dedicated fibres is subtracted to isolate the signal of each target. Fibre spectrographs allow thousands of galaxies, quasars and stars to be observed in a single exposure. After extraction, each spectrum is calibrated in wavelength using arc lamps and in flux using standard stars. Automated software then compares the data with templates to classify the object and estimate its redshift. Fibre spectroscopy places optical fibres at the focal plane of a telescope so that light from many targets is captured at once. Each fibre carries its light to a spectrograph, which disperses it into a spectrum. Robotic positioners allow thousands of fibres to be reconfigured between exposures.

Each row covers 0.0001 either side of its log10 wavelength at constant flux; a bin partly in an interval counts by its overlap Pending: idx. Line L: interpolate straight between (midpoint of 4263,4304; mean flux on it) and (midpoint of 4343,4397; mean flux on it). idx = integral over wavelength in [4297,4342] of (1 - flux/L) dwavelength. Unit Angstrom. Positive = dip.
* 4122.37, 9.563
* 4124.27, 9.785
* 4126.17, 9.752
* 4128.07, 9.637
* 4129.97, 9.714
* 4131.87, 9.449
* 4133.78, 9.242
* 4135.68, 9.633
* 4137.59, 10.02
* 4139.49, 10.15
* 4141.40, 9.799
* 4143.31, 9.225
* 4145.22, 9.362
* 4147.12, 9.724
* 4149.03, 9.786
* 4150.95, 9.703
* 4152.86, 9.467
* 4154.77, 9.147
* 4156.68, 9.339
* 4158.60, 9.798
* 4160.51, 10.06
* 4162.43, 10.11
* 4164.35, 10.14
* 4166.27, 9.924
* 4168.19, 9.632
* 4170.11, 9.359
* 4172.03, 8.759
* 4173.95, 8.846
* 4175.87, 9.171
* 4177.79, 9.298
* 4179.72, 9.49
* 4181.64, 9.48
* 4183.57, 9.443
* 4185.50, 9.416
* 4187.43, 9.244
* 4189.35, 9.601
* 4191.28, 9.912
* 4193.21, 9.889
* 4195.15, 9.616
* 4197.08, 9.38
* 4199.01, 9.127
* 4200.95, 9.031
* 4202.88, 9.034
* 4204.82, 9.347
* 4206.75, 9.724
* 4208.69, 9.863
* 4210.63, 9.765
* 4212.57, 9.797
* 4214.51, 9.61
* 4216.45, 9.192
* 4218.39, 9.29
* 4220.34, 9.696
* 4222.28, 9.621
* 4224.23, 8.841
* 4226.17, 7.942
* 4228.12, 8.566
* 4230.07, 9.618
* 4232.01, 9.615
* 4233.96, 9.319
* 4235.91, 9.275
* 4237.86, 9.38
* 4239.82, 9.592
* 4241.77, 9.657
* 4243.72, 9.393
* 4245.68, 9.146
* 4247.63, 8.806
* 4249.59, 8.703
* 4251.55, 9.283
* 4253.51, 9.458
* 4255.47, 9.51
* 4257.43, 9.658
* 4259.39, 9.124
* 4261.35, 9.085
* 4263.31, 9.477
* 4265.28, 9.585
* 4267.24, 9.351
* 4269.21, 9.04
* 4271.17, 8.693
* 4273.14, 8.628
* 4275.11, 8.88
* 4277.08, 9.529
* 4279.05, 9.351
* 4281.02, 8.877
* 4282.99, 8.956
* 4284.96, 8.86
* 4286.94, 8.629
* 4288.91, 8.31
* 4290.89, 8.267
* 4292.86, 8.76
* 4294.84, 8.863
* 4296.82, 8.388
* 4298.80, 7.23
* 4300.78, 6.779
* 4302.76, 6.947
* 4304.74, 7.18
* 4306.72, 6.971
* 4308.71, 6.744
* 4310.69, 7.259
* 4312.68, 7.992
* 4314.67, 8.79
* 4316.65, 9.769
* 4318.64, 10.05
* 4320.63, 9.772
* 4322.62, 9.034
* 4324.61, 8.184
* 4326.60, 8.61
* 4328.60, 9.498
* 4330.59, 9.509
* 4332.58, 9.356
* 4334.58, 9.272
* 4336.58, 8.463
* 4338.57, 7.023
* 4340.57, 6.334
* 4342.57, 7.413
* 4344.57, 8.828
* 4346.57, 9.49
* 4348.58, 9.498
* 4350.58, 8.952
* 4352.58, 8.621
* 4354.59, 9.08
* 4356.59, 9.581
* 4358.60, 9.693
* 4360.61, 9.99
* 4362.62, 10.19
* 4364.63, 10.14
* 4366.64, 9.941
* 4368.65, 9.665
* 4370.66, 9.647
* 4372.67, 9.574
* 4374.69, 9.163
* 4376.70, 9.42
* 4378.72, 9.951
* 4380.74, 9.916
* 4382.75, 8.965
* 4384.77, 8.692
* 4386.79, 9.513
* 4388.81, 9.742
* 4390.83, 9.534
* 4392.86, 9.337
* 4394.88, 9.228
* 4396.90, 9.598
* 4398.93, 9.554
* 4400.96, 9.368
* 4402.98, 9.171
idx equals 3.8 Angstrom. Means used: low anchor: 8.61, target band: 8.21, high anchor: 9.46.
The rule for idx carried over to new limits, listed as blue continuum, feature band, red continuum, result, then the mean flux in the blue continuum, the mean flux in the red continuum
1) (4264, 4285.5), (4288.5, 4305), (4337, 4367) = 2.1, 9.08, 8.96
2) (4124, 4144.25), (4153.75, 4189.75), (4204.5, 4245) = 0.2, 9.67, 9.38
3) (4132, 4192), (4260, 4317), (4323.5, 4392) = 5.3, 9.55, 9.16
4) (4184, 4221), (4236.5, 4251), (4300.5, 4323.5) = -0.4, 9.5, 8.15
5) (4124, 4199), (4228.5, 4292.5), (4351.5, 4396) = 2.7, 9.57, 9.53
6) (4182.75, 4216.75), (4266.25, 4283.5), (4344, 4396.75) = 0.8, 9.51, 9.48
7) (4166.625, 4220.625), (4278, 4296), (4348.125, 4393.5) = 1.4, 9.43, 9.52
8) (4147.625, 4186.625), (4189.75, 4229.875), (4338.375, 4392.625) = 0.4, 9.52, 9.24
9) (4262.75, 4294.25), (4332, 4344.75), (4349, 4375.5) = 1.9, 8.94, 9.56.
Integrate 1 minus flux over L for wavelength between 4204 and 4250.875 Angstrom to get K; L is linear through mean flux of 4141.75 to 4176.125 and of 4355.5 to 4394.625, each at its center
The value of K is 1.18 Angstrom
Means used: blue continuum 9.54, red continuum 9.6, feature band 9.32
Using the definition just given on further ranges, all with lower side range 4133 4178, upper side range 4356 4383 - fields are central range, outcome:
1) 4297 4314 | 4.3 Angstrom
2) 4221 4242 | 0.9 Angstrom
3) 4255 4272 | 0.7 Angstrom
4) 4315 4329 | 0.7 Angstrom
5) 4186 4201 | 0.2 Angstrom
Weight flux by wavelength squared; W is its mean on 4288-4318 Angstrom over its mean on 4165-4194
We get 0.89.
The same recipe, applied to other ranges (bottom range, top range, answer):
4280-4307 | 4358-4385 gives 1.24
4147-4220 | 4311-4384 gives 1.04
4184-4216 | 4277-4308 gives 0.90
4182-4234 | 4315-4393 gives 1.05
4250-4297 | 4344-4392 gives 1.10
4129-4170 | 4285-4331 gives 0.93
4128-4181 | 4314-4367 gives 1.03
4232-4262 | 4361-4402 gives 1.09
